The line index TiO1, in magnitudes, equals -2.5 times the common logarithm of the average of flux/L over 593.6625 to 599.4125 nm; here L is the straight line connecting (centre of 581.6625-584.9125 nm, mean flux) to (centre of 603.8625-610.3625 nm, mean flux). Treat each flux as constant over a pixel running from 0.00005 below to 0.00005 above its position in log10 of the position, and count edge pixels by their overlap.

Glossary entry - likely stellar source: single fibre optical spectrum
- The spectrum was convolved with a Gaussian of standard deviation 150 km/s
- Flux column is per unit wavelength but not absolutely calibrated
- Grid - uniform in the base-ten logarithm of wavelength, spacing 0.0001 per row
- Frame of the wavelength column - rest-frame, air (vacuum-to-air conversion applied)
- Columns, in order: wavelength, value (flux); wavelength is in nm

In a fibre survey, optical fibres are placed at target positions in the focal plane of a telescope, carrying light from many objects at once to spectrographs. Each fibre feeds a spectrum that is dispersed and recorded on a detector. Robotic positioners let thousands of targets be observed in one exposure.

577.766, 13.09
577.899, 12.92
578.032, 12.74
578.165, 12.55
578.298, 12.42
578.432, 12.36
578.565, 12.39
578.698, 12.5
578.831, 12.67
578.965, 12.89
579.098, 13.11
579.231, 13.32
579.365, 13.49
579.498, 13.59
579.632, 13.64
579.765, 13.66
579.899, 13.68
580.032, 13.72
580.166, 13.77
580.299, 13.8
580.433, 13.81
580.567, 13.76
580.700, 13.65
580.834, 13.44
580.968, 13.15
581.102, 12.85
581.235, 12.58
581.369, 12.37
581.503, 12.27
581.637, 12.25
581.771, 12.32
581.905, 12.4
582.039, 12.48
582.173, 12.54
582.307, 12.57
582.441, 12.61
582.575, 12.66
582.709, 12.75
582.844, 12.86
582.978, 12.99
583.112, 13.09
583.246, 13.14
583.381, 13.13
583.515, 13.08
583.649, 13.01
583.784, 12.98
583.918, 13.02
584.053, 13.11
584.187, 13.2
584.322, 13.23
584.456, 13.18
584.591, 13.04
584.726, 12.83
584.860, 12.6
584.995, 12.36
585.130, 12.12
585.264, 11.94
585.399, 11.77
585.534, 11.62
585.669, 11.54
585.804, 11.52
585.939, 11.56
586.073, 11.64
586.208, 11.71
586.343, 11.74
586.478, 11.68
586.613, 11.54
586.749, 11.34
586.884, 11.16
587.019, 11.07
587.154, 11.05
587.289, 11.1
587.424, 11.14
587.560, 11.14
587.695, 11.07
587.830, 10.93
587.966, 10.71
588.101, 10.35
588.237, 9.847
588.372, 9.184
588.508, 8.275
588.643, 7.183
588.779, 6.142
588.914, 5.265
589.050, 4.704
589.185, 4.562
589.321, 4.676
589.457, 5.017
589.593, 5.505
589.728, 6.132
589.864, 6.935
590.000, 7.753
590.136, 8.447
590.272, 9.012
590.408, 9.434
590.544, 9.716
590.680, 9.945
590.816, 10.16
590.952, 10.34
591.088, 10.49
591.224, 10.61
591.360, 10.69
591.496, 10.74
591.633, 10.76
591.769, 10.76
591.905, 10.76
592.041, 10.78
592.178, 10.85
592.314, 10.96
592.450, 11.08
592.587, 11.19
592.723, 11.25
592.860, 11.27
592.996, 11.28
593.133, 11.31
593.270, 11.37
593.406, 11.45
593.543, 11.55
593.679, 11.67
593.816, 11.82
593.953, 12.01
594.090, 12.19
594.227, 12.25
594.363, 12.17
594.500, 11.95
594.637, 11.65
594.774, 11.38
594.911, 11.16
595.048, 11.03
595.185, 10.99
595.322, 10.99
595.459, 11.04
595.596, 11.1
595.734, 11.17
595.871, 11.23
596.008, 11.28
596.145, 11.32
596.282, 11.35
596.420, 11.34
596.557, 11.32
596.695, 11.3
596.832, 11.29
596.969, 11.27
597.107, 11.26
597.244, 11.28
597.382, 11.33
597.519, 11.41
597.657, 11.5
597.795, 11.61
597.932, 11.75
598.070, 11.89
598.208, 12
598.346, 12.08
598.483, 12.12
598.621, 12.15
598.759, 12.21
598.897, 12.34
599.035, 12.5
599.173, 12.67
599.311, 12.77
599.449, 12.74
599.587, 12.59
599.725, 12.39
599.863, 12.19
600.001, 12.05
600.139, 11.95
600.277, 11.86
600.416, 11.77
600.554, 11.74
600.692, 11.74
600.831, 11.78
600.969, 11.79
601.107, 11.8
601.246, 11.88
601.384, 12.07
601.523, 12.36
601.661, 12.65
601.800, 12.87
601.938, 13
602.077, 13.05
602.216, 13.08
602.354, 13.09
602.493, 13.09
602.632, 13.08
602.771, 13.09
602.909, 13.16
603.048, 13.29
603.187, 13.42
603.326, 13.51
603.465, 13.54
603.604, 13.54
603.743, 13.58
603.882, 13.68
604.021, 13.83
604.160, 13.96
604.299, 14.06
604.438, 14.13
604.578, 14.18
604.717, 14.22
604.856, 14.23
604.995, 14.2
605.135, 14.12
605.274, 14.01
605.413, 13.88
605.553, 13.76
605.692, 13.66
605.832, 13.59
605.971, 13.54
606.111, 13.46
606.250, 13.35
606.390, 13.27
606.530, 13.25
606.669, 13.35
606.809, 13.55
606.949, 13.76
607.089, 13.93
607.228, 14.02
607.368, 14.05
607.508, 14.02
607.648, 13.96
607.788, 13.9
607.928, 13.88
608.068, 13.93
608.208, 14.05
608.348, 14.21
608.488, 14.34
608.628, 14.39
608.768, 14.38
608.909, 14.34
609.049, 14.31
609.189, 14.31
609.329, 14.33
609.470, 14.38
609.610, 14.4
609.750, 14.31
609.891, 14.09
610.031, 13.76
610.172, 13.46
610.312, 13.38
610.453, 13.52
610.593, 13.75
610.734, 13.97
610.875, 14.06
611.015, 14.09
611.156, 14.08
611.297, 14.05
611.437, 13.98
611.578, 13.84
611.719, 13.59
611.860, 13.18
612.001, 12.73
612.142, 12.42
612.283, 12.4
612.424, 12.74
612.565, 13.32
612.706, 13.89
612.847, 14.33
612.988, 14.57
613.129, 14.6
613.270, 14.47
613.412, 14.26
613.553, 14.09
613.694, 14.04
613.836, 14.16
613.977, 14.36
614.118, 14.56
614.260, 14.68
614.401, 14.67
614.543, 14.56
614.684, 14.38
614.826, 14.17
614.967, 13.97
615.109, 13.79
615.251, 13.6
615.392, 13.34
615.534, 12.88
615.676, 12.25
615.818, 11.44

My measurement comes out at 0.157 mag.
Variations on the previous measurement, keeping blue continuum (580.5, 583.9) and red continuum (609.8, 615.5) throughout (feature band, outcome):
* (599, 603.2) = 0.08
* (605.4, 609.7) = -0.02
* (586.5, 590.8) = 0.43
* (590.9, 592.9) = 0.21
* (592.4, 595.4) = 0.15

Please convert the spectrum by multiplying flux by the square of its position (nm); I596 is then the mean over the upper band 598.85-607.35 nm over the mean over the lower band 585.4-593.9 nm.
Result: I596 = 1.4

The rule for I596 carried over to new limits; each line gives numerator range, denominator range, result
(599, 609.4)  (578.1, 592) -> 1.26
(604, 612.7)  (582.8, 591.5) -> 1.42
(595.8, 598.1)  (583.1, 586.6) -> 0.95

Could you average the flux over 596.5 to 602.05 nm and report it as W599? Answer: 12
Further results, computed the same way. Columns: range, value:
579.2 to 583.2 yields 13.1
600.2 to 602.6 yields 12.3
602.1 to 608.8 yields 13.7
